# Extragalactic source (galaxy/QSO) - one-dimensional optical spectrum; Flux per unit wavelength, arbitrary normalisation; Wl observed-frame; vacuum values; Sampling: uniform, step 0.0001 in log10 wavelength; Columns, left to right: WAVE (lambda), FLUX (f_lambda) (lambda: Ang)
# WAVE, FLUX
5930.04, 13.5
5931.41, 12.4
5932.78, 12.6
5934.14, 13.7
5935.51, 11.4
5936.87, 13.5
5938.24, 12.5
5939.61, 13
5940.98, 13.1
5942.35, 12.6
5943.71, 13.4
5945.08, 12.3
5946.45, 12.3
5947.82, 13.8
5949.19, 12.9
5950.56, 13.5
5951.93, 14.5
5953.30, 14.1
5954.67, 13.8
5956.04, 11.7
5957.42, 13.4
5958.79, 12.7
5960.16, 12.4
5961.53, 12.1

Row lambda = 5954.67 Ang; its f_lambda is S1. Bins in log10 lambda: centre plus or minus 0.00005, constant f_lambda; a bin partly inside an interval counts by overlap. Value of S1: 13.8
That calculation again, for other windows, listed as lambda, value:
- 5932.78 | 12.6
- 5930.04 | 13.5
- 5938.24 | 12.5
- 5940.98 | 13.1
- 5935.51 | 11.4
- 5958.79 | 12.7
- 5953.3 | 14.1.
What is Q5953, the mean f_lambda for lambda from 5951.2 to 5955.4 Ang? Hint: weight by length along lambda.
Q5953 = 14.1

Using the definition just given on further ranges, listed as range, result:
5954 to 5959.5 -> 12.9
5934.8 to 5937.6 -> 12.5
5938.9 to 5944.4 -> 13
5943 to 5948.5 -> 13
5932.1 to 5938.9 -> 12.8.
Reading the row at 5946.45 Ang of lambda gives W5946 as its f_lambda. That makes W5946 12.3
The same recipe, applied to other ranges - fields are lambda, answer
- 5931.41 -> 12.4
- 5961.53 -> 12.1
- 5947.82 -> 13.8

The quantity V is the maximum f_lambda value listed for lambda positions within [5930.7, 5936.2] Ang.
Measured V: 13.7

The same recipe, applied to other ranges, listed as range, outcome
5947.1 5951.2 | 13.8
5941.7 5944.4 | 13.4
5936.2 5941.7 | 13.5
